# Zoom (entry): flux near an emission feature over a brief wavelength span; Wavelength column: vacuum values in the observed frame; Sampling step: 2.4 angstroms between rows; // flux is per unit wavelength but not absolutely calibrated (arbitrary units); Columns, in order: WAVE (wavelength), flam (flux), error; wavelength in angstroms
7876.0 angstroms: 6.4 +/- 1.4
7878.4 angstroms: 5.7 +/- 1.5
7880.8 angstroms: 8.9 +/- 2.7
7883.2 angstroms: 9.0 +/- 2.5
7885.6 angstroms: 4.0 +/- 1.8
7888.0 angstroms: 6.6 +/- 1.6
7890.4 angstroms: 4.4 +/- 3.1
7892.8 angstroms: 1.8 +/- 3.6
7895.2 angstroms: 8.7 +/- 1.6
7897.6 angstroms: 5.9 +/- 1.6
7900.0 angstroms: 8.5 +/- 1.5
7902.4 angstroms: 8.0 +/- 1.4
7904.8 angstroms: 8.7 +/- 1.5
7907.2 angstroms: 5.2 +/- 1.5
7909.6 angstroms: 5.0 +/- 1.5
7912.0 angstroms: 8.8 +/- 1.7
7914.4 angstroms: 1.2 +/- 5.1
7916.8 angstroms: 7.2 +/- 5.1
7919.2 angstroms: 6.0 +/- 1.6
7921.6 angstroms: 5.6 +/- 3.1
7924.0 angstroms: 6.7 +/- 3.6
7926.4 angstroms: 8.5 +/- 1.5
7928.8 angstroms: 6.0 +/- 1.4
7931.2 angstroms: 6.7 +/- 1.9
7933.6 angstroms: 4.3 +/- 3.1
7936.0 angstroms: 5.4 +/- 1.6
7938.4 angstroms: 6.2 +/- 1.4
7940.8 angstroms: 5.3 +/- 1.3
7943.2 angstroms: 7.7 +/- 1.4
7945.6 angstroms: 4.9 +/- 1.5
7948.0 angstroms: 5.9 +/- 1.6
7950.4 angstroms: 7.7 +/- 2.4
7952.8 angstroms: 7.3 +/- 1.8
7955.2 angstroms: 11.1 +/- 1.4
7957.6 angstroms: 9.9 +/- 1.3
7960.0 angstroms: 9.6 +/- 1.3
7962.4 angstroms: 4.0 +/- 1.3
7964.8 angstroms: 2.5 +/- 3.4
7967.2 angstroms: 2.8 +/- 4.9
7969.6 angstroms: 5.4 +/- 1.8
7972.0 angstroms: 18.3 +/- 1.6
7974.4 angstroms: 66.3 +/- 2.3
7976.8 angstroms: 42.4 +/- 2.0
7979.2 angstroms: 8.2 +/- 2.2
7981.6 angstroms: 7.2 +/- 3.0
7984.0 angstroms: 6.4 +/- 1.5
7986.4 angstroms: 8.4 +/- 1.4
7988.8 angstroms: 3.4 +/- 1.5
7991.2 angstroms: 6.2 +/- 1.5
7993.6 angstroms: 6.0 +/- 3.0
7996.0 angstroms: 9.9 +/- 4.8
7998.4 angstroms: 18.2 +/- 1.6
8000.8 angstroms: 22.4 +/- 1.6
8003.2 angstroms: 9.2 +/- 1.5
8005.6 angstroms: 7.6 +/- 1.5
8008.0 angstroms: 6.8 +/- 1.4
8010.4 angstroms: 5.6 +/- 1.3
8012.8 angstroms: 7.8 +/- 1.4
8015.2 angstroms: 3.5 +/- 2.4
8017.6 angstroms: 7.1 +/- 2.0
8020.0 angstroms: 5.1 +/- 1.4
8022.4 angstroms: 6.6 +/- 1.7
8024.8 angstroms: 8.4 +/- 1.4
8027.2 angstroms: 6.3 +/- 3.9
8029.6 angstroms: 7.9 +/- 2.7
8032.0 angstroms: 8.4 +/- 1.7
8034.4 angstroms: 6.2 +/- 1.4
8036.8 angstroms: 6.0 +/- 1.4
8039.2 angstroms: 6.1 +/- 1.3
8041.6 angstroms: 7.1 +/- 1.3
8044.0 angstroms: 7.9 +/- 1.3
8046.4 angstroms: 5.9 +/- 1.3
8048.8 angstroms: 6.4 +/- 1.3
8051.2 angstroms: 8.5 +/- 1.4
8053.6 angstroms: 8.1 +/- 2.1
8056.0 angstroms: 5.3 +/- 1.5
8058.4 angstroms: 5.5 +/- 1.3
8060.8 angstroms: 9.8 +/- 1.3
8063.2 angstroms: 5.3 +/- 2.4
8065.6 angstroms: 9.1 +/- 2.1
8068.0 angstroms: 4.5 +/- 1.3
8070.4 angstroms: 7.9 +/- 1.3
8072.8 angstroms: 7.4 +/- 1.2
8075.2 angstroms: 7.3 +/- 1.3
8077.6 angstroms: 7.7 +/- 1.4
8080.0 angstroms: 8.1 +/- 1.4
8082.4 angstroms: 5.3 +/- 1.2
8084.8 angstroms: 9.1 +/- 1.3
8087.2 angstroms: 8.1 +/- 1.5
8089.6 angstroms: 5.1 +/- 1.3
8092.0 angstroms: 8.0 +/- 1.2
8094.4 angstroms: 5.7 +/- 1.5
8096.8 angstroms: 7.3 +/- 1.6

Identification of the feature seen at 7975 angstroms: Halpha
